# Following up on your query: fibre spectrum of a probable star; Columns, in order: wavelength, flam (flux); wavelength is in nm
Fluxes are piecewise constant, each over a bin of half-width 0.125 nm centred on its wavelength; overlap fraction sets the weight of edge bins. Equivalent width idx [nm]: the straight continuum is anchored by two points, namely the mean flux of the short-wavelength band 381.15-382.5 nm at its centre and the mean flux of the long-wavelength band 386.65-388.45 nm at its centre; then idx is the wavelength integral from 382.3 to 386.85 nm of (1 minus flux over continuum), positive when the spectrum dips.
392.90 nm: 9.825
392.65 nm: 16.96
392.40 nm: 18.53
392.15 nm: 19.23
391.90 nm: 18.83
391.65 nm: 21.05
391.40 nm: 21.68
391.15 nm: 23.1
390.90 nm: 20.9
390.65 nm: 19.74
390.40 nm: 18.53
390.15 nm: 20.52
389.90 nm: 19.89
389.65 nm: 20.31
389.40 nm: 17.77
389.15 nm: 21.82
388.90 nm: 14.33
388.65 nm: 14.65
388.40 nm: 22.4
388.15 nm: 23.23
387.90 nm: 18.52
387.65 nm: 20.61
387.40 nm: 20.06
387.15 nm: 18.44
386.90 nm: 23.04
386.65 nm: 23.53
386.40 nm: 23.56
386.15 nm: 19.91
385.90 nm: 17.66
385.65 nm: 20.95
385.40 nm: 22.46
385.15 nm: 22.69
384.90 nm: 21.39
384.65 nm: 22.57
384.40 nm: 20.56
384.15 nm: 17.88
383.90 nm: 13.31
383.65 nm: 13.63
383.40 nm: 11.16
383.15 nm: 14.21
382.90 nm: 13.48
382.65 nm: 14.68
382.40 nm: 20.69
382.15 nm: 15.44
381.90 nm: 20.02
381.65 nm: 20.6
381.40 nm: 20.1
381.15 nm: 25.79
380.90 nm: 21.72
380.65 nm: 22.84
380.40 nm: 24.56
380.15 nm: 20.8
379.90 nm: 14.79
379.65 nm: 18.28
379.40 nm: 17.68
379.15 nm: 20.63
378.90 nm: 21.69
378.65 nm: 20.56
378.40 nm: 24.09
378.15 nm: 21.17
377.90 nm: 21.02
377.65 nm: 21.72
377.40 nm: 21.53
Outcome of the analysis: 0.41 nm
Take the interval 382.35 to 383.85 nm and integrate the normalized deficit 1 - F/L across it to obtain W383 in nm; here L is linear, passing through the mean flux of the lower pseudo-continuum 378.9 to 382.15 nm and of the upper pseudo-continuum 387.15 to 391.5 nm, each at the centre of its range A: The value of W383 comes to 0.45 nm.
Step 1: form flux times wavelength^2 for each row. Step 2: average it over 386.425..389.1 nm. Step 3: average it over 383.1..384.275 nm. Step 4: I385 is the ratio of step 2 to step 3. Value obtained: 1.46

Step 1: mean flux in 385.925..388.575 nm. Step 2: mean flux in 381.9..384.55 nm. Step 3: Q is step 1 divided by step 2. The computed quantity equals 1.33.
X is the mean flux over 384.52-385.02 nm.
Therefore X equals 22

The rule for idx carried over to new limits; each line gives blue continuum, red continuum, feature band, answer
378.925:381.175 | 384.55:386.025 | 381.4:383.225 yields 0.31 nm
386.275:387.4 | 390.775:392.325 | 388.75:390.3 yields 0.16 nm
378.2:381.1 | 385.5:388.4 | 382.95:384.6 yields 0.44 nm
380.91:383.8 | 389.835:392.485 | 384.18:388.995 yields -0.47 nm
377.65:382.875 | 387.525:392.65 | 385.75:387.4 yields -0.09 nm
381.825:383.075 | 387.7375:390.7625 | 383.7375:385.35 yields -0.21 nm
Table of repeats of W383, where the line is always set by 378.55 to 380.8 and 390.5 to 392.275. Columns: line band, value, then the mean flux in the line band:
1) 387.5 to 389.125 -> 0.11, 19.1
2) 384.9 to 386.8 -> -0.10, 21.5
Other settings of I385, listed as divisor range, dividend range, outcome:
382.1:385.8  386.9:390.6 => 1.13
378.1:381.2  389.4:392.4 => 1.02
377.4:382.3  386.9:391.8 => 1.01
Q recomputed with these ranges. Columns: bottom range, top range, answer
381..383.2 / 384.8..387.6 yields 1.15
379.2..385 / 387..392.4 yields 1.07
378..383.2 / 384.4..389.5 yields 1.04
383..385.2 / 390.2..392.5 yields 1.17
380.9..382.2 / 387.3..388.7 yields 0.97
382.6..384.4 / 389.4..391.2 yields 1.39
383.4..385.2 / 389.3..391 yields 1.08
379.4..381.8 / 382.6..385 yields 0.78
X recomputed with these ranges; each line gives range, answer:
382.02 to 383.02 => 16.1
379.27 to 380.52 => 19.2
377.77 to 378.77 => 21.7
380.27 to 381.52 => 23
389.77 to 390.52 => 19.7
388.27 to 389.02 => 17.2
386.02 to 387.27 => 21.7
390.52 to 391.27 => 21.2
